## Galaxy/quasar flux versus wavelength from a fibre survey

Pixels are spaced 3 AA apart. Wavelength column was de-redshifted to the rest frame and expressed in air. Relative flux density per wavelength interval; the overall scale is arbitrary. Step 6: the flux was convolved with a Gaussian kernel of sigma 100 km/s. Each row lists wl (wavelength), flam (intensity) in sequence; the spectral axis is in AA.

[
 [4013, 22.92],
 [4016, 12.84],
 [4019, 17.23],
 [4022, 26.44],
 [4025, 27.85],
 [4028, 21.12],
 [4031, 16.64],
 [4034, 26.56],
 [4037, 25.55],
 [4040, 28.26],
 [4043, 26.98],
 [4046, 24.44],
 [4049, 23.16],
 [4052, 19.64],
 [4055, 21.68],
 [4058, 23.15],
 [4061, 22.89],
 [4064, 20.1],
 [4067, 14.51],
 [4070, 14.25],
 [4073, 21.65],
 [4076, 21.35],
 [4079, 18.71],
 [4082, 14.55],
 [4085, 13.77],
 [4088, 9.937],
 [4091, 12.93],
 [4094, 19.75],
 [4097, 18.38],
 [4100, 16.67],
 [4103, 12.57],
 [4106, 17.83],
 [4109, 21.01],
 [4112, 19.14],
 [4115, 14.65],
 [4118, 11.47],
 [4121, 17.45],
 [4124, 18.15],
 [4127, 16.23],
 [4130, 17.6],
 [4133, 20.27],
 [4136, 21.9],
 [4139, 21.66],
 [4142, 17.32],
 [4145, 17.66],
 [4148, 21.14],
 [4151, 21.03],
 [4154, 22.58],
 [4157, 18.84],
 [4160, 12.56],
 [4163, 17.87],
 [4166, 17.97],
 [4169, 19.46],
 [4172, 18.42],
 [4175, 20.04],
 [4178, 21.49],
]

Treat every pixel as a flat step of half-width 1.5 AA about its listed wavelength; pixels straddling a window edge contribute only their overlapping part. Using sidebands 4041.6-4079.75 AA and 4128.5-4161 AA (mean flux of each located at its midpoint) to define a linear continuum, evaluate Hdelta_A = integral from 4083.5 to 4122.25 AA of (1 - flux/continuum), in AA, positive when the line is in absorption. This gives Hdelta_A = 8.43 AA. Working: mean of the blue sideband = 21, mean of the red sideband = 19.4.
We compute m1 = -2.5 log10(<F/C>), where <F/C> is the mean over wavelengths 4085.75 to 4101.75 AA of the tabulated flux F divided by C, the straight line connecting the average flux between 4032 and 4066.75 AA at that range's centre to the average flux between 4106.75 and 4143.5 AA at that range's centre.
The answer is 0.30 mag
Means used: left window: 23.4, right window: 18.1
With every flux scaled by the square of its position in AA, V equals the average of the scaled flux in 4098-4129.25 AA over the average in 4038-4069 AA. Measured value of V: 0.76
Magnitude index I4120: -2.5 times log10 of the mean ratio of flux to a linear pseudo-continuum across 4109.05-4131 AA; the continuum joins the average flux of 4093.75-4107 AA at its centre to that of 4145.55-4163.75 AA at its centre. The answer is 0.056 mag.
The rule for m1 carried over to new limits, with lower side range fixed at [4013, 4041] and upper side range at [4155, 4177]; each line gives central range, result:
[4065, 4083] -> 0.19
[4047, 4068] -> 0.03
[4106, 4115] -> 0.06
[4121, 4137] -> 0.04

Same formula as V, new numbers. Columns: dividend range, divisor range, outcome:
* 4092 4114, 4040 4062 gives 0.77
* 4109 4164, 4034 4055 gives 0.78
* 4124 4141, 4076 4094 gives 1.31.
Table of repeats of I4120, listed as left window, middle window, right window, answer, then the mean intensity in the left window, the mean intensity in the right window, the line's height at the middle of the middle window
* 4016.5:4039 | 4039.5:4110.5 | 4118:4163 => 0.115 mag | 22.7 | 18.6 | 21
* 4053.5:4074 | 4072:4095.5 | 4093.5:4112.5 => 0.140 mag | 19.7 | 17.7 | 18.7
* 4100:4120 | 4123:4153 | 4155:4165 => -0.171 mag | 16.2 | 16.8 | 16.5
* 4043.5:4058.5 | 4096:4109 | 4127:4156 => 0.246 mag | 22.7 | 19.9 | 21.1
